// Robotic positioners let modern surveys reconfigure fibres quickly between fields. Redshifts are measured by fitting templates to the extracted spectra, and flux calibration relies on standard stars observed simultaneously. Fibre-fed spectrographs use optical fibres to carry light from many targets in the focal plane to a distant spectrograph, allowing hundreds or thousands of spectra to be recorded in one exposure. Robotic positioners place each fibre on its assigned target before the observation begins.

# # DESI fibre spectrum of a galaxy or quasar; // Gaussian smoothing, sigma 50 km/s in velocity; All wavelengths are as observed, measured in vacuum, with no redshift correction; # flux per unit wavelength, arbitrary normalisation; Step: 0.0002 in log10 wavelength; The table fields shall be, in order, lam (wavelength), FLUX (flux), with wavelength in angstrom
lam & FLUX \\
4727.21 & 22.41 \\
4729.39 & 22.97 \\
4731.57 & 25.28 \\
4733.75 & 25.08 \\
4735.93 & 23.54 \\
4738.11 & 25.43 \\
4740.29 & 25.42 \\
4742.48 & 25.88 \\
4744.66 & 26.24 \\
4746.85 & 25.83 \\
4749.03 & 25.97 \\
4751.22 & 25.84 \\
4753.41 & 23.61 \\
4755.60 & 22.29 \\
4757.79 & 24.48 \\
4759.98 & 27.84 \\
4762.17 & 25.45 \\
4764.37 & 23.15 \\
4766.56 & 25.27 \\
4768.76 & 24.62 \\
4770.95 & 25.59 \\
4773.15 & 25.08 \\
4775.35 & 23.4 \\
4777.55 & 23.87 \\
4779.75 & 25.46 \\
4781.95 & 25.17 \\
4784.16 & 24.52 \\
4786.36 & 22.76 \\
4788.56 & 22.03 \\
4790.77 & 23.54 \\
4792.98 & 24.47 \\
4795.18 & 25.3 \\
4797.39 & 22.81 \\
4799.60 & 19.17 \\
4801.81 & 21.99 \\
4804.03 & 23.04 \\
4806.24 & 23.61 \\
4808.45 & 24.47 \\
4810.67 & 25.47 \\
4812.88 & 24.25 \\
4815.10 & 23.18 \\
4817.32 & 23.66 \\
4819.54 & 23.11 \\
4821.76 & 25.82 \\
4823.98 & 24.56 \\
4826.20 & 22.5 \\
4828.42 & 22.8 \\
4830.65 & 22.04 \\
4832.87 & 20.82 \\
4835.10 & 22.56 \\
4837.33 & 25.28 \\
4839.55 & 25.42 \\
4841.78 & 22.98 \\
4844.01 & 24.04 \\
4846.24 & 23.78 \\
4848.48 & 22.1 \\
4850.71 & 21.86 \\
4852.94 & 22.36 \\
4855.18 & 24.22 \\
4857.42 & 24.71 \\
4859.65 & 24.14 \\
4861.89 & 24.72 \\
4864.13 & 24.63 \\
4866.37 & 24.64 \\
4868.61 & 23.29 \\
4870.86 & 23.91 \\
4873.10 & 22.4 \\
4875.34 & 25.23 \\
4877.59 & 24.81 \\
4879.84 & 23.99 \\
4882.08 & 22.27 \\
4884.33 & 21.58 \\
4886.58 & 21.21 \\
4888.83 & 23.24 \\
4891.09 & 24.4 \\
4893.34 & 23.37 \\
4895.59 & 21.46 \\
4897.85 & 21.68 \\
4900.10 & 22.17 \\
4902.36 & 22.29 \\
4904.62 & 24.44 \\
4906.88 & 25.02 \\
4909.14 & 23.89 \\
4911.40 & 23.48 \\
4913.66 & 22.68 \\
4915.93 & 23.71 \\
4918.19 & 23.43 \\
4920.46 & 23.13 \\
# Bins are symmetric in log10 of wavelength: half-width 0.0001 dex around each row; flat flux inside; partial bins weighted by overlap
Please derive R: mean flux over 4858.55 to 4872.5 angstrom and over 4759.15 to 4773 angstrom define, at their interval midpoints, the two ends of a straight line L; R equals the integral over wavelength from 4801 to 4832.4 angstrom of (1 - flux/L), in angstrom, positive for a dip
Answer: 1.43 angstrom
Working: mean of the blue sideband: 25.3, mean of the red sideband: 24.1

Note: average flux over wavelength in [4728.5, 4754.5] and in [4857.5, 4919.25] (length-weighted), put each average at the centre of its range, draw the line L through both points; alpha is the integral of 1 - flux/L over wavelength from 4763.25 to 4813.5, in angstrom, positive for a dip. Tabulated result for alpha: 1.4 angstrom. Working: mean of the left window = 25.1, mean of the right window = 23.4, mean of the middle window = 23.9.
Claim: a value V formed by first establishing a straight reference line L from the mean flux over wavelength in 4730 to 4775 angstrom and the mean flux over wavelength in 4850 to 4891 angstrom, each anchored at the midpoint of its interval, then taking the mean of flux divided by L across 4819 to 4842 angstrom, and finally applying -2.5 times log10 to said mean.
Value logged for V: 0.03 mag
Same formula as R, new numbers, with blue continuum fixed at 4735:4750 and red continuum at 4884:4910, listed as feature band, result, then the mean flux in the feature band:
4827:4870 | 0.42 angstrom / 23.5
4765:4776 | 0.11 angstrom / 24.8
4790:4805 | 1.03 angstrom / 22.9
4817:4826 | 0.01 angstrom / 24.2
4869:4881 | -0.37 angstrom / 24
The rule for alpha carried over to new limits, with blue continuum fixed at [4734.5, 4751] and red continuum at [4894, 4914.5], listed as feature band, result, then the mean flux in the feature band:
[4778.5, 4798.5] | 0.6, 24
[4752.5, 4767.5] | 0.4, 24.6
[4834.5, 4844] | 0.0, 24.2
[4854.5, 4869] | -0.4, 24.4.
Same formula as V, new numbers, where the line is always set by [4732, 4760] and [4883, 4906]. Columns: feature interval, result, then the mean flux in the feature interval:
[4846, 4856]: 0.03 mag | 22.7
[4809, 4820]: 0.00 mag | 24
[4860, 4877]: -0.05 mag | 24.1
